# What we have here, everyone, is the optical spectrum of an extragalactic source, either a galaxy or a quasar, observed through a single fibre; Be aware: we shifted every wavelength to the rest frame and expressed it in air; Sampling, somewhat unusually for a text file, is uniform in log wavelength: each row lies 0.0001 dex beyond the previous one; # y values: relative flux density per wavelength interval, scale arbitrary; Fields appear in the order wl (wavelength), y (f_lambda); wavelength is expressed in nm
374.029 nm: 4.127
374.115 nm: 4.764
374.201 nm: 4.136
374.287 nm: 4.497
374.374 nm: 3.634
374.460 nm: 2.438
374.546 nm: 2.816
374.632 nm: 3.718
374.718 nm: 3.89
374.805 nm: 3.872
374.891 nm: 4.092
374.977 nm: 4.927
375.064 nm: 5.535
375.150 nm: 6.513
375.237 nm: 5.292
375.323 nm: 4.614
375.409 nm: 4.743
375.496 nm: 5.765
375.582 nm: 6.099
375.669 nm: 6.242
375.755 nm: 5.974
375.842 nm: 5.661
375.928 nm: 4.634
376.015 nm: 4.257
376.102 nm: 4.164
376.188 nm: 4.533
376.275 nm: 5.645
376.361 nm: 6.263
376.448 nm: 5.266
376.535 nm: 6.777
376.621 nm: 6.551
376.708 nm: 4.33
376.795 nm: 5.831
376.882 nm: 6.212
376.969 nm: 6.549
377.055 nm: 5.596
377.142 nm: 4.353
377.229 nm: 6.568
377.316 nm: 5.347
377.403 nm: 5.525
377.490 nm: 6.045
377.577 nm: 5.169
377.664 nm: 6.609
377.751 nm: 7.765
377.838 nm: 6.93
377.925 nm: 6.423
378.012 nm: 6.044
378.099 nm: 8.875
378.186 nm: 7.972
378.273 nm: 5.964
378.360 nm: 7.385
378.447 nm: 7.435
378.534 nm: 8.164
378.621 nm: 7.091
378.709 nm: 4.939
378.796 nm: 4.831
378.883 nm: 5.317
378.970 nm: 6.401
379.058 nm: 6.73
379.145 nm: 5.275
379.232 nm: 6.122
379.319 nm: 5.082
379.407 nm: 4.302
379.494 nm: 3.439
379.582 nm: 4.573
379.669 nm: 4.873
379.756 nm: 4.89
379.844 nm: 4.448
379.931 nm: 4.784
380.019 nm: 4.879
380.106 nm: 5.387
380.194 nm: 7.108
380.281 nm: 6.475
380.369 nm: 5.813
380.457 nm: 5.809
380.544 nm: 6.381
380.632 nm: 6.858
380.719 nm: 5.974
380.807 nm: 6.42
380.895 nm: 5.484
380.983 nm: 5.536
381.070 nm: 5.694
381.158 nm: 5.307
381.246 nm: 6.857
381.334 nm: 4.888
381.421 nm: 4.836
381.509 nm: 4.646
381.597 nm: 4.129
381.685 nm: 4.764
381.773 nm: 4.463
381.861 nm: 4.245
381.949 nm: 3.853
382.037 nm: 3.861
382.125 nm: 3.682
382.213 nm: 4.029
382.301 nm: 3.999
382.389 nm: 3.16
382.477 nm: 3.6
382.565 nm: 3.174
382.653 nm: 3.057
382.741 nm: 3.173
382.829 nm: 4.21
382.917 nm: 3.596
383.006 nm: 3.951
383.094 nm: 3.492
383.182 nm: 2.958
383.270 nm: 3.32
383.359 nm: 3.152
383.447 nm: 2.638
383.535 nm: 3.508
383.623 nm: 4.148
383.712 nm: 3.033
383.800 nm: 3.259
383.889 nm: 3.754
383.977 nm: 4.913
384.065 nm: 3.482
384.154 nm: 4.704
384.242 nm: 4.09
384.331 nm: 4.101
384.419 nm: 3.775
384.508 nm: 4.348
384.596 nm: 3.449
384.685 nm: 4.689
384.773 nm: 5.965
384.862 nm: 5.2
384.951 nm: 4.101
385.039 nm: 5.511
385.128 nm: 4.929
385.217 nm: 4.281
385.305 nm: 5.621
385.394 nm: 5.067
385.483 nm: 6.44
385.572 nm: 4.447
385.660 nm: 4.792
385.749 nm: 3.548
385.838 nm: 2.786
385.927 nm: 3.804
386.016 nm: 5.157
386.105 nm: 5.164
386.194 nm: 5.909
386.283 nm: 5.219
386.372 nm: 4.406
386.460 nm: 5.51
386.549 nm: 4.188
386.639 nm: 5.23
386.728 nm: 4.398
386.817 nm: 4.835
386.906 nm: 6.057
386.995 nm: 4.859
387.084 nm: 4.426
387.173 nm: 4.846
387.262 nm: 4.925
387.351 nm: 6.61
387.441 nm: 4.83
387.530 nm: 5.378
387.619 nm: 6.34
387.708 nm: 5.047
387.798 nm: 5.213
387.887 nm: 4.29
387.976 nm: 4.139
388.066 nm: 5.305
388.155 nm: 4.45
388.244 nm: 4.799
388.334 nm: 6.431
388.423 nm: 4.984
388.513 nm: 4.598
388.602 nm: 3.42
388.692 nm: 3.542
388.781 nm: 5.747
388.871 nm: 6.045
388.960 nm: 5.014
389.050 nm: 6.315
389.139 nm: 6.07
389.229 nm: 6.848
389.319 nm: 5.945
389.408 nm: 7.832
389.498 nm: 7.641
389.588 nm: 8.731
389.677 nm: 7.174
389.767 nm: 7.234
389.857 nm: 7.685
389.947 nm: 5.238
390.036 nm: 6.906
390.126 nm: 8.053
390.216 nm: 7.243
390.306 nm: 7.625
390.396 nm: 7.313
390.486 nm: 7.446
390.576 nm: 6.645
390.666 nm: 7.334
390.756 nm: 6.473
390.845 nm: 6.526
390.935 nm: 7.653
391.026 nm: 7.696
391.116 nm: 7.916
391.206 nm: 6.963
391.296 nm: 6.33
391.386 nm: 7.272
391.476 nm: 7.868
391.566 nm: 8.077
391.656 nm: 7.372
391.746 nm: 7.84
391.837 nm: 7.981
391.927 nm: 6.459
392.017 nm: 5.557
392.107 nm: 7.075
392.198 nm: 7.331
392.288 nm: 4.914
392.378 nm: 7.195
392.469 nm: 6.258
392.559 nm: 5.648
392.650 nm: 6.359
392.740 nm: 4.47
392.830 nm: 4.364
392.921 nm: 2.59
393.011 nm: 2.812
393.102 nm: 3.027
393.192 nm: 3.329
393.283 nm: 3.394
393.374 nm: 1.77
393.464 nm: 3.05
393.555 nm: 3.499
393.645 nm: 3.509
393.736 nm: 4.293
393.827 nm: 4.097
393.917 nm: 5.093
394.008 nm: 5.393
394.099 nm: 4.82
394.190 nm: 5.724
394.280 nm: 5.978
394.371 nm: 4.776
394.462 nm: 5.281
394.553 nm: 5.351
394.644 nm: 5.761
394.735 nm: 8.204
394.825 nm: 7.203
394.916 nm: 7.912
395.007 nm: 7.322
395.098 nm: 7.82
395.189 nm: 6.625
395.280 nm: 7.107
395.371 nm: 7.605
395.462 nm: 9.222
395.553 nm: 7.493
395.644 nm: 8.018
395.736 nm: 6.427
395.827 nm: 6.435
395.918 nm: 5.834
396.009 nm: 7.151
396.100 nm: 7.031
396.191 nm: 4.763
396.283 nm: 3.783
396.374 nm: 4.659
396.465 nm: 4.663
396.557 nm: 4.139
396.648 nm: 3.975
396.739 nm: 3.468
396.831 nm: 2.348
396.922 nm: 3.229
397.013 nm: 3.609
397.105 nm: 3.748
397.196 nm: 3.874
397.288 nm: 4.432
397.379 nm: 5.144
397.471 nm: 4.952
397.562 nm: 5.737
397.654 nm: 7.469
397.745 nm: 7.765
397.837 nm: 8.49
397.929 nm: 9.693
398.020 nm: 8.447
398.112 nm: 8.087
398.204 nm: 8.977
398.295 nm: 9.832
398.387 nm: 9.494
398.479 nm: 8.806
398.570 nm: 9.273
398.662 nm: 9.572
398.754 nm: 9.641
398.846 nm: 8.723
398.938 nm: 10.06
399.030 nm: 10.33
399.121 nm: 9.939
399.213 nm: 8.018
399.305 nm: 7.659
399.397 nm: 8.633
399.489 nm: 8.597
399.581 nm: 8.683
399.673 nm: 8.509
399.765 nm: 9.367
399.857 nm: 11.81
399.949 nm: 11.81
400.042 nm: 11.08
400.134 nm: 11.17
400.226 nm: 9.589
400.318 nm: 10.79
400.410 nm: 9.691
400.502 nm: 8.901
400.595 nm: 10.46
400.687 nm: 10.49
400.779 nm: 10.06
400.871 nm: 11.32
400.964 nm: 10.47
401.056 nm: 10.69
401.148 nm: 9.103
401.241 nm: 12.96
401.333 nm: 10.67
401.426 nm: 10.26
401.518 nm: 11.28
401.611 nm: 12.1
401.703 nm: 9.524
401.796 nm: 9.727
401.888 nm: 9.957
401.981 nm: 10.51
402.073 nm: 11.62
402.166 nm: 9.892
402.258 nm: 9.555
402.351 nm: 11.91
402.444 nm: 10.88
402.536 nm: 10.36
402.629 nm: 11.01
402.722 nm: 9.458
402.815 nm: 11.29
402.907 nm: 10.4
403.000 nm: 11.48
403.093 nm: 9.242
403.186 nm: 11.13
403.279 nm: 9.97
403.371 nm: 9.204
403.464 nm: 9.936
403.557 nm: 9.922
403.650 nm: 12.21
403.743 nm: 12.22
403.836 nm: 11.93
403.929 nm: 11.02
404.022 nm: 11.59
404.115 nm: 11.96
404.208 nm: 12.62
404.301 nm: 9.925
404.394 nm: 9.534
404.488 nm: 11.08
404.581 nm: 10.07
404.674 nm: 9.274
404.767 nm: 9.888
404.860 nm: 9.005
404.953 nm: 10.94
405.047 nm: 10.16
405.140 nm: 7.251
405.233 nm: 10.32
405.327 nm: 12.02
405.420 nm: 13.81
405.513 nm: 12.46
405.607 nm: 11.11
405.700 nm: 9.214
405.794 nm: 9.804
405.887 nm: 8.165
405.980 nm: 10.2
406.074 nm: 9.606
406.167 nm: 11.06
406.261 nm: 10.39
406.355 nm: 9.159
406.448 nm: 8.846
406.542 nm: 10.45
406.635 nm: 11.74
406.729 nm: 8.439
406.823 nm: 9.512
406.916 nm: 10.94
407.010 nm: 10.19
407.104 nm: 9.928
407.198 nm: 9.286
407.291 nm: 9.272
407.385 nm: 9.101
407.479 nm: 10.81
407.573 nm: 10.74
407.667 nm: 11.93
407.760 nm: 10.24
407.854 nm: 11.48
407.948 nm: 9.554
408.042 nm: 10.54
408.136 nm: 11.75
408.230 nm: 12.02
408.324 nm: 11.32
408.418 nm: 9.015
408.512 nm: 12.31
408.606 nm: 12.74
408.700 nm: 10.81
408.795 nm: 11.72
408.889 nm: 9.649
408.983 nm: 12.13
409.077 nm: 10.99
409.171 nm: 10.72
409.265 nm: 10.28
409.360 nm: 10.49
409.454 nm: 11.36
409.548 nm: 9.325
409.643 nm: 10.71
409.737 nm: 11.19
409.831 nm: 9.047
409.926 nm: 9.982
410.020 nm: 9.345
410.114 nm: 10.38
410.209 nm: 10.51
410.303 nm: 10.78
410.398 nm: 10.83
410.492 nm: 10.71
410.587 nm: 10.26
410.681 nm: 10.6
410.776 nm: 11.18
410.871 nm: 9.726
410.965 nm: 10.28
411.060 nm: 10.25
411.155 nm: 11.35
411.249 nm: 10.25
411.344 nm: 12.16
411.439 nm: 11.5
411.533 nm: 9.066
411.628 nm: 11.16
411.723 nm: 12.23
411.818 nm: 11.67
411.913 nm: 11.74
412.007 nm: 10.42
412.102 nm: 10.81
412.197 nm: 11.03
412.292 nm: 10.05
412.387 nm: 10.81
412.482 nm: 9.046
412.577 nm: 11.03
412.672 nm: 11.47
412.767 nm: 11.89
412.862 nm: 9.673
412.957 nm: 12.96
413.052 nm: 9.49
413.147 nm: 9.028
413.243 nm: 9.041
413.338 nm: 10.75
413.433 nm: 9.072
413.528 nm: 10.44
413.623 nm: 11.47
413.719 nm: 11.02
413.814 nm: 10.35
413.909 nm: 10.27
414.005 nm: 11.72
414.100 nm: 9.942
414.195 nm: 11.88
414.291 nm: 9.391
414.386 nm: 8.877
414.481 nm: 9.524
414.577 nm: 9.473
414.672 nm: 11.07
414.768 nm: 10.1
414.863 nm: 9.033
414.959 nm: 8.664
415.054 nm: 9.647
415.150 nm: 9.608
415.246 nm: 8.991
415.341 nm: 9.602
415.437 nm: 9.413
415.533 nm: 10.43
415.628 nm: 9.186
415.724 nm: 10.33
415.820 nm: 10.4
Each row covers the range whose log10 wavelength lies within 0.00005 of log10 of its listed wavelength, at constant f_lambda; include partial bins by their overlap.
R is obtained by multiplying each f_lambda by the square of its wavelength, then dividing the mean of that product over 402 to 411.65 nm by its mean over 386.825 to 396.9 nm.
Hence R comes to 1.9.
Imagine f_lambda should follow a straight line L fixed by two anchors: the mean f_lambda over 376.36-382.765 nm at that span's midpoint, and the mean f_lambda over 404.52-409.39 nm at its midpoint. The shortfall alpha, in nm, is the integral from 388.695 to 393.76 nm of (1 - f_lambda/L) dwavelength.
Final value 0.95 nm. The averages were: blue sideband 5.49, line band 6.14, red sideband 10.4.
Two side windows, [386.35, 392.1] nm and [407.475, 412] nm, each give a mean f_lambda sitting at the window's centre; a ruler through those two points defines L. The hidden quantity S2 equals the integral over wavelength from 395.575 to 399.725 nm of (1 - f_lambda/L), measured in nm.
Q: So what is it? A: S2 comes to 0.60 nm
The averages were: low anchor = 6.16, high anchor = 10.8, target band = 6.95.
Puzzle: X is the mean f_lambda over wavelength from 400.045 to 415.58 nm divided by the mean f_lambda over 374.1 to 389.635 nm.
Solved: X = 2.06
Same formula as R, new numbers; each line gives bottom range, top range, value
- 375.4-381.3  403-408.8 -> 2.07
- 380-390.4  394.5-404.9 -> 1.89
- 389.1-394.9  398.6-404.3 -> 1.79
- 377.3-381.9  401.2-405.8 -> 2.09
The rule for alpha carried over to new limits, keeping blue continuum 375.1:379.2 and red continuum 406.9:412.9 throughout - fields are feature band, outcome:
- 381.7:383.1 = 0.619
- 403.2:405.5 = -0.188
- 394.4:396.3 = 0.394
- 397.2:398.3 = 0.215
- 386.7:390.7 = 0.911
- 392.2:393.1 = 0.353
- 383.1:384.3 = 0.573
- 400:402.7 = -0.311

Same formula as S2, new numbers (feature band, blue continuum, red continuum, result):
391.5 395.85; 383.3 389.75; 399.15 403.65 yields 0.984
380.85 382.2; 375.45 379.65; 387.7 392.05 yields 0.283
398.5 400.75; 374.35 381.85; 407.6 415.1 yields -0.225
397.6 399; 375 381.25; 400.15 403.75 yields 0.120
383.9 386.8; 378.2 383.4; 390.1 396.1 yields 0.417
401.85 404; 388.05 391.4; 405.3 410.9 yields -0.293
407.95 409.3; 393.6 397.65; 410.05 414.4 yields -0.222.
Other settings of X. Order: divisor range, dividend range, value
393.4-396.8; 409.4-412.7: 1.85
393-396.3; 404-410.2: 1.86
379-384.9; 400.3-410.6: 2.30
